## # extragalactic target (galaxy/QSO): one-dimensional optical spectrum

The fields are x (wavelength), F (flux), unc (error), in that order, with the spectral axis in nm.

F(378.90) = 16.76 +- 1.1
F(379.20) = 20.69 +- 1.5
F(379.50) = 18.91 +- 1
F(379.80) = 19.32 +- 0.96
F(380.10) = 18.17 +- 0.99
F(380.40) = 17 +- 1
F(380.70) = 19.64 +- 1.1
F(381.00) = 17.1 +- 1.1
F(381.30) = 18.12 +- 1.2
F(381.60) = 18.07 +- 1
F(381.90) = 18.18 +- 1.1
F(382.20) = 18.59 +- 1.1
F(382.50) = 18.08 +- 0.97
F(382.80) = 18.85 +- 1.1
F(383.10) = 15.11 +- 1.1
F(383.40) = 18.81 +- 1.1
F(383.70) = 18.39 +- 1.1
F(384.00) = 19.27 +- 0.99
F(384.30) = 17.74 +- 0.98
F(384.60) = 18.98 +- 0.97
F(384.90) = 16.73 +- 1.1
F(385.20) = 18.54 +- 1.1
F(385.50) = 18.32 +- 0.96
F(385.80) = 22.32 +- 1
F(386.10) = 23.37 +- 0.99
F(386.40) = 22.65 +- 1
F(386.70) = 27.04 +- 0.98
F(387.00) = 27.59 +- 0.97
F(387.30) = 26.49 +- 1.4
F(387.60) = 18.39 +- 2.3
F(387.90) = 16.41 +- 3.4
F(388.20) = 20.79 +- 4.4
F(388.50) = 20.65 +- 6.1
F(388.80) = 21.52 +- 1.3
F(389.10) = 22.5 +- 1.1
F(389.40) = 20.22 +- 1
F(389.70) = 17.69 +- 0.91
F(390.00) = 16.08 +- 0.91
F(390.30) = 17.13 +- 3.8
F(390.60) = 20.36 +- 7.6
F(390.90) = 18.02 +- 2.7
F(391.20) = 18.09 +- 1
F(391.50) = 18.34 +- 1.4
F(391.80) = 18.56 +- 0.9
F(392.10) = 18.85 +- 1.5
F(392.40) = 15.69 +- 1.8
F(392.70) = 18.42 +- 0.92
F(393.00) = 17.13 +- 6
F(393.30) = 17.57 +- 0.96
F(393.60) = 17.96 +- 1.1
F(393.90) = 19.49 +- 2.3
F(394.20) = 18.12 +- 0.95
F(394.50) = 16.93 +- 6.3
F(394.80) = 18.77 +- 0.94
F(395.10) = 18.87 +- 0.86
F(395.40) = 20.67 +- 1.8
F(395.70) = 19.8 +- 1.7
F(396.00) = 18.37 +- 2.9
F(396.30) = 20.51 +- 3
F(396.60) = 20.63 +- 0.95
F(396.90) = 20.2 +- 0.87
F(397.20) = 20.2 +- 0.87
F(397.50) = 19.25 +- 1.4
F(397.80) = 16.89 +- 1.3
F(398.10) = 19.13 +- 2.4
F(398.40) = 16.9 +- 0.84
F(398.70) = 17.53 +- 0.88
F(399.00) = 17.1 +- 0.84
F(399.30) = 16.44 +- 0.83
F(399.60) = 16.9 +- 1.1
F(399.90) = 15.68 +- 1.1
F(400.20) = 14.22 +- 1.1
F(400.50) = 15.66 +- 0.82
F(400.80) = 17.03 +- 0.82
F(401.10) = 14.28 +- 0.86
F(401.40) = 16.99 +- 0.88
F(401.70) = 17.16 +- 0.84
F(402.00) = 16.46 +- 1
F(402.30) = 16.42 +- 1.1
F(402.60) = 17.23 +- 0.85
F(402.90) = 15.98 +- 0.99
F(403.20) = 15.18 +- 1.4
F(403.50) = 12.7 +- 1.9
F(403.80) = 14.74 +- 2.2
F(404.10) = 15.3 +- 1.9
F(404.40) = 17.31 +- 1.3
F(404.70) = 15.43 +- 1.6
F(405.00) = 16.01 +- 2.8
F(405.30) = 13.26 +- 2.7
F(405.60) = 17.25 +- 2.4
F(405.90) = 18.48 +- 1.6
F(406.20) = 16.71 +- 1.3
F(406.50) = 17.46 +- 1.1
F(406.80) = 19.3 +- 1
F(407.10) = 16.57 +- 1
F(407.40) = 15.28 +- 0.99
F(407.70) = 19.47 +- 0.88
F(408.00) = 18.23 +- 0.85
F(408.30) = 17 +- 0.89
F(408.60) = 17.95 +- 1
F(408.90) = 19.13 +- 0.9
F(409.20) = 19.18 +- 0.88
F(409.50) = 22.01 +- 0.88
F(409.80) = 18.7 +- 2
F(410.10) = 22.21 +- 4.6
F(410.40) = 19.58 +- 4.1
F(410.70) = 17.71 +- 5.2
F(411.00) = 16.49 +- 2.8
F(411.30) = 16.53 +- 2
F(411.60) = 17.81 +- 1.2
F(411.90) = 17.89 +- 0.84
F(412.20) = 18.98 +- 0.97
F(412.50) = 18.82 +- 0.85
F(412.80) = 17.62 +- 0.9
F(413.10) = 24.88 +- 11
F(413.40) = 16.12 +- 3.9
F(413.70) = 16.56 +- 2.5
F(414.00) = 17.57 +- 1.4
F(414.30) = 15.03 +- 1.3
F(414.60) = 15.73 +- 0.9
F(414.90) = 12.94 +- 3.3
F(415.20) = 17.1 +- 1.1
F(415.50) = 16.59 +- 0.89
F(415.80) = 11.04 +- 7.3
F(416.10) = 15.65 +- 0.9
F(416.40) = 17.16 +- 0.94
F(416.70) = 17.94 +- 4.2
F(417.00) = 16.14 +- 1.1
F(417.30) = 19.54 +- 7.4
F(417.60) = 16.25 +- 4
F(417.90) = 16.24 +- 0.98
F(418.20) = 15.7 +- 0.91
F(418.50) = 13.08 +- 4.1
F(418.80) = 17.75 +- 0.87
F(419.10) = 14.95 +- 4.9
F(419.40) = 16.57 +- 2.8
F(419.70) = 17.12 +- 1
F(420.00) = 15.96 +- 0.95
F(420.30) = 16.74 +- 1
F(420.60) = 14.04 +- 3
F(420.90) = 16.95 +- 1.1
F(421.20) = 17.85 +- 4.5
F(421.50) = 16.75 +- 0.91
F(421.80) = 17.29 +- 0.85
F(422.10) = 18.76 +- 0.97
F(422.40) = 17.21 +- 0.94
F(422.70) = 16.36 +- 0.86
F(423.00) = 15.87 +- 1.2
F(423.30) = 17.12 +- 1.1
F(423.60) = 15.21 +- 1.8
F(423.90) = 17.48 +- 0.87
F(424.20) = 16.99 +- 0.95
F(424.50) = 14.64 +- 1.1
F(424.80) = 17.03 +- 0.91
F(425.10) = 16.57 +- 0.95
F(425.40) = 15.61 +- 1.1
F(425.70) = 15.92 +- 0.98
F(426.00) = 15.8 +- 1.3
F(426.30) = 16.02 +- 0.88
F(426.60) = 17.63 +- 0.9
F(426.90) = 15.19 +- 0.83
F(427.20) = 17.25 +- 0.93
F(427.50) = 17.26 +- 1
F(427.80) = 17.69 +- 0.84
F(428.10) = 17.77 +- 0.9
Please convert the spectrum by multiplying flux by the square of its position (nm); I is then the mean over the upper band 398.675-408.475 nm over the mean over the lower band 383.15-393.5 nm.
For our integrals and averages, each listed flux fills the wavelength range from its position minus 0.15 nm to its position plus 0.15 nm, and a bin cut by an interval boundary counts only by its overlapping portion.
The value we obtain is 0.90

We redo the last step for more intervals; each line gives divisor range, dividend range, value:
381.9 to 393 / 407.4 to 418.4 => 1.02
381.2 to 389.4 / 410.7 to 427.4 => 0.98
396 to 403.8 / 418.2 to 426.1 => 1.07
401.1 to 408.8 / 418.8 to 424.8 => 1.09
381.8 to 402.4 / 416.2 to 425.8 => 1.02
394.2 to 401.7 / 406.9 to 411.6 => 1.09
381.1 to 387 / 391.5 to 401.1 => 0.98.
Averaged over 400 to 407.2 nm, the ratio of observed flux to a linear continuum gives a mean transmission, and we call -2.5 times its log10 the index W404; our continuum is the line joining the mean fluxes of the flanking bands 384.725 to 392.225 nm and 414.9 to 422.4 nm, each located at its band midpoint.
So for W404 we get 0.14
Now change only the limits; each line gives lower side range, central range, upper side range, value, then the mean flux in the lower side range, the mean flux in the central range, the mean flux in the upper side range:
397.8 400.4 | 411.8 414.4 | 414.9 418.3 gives -0.12 mag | 16.7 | 18.2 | 16.2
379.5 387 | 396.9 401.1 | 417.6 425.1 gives 0.06 mag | 19.3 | 17.2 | 16.4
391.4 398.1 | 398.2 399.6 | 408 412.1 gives 0.10 mag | 18.7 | 17.1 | 18.6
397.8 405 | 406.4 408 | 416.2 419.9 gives -0.09 mag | 16.2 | 17.7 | 16.5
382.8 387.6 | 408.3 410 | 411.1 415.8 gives -0.09 mag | 20.6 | 19.3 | 17.1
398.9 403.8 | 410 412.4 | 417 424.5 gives -0.13 mag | 15.9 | 18.3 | 16.5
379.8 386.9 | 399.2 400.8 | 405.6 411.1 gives 0.17 mag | 19.2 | 15.9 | 18.4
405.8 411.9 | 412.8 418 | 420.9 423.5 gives 0.07 mag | 18.3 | 16.6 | 17.1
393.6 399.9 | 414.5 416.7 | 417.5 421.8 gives 0.08 mag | 18.5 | 15.3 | 16.2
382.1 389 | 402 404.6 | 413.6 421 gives 0.14 mag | 20.2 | 15.7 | 16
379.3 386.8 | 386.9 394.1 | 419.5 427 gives -0.04 mag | 19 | 19.3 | 16.5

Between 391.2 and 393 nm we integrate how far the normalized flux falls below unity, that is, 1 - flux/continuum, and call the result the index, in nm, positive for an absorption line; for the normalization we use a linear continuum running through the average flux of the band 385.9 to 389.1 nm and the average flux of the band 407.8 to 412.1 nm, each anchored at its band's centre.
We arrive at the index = 0.31 nm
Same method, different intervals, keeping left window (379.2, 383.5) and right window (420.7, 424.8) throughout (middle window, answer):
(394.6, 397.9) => -0.33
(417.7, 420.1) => 0.14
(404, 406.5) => 0.15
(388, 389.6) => -0.26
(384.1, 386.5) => -0.22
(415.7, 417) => 0.10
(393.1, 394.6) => -0.02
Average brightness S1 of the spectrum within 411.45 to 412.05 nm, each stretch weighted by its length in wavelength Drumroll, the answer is 17.8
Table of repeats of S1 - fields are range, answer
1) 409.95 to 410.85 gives 19.8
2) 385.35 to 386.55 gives 21.7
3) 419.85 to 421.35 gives 16.3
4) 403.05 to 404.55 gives 15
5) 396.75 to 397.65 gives 19.9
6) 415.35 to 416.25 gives 14.4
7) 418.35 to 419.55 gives 15.6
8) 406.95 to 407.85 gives 17.1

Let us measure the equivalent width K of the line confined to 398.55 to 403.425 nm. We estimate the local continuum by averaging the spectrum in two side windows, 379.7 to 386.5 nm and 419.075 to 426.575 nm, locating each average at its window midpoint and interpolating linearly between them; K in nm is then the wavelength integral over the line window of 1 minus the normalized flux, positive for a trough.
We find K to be 0.41 nm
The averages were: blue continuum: 18.7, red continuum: 16.5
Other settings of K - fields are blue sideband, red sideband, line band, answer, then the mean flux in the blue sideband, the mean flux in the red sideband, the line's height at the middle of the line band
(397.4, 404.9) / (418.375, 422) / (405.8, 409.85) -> -0.48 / 16.3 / 16.3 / 16.3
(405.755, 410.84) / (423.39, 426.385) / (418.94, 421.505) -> 0.08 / 18.5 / 16.1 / 16.8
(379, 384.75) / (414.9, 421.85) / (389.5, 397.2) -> -0.38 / 18.4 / 16.2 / 17.7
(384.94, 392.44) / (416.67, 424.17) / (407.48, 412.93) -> -0.25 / 20.2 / 16.6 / 17.8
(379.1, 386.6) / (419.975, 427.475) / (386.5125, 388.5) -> -0.43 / 18.9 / 16.5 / 18.6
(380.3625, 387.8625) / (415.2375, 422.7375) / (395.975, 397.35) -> -0.12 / 19.7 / 16.4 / 18.5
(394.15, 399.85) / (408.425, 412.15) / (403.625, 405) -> 0.22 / 18.5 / 18.8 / 18.7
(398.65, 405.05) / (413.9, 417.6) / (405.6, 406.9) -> -0.15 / 16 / 16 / 16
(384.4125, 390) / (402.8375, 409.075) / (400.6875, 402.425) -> 0.12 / 21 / 16.6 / 17.6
